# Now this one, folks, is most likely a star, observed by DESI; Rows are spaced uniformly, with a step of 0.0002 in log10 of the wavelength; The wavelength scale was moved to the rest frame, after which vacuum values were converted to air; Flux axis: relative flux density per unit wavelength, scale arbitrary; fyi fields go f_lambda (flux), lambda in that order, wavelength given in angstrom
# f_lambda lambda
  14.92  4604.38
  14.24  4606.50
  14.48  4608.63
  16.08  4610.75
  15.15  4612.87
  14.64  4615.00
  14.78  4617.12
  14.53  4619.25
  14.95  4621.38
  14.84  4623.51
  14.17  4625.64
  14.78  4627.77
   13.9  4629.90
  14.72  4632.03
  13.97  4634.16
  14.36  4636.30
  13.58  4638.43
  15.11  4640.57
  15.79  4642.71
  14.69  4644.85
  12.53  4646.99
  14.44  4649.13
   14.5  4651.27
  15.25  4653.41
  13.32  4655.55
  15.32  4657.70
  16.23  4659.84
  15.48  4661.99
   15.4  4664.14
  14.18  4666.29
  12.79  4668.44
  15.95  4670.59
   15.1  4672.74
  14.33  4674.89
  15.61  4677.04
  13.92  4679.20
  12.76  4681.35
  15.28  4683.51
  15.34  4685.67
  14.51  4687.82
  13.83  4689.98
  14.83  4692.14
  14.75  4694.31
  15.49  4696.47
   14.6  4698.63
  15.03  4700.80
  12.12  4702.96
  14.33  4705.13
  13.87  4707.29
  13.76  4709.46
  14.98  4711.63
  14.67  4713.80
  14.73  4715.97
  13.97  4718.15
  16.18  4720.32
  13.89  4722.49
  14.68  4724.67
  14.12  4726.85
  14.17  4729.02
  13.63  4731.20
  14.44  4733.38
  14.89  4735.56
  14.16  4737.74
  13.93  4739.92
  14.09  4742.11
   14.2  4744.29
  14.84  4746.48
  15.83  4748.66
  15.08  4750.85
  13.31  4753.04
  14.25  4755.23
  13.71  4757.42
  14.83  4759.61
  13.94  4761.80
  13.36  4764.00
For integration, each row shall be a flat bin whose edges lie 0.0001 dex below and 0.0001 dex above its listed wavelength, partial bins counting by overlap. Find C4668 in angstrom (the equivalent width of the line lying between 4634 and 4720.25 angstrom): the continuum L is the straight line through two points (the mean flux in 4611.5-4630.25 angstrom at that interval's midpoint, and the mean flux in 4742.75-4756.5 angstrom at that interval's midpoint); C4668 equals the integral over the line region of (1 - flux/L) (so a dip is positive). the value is 0.5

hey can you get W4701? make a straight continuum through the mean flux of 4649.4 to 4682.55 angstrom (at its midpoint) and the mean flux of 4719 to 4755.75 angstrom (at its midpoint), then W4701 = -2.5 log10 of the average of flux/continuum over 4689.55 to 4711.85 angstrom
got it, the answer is 0.02 mag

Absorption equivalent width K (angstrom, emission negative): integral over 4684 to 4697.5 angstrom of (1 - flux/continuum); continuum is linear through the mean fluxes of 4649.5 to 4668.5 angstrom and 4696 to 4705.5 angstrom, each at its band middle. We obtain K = -0.4 angstrom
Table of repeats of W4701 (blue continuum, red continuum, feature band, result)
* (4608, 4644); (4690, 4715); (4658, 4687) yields -0.02 mag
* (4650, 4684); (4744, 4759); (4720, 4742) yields 0.02 mag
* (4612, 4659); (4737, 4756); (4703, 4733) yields 0.01 mag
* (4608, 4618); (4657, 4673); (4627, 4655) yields 0.05 mag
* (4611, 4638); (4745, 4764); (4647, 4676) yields -0.01 mag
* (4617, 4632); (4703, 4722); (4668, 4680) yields -0.02 mag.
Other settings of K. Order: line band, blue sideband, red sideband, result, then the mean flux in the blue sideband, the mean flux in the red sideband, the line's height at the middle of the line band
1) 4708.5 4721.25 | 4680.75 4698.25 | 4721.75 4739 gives -0.27 angstrom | 14.6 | 14.3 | 14.4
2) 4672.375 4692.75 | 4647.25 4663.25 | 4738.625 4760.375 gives 0.24 angstrom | 14.8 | 14.4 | 14.7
